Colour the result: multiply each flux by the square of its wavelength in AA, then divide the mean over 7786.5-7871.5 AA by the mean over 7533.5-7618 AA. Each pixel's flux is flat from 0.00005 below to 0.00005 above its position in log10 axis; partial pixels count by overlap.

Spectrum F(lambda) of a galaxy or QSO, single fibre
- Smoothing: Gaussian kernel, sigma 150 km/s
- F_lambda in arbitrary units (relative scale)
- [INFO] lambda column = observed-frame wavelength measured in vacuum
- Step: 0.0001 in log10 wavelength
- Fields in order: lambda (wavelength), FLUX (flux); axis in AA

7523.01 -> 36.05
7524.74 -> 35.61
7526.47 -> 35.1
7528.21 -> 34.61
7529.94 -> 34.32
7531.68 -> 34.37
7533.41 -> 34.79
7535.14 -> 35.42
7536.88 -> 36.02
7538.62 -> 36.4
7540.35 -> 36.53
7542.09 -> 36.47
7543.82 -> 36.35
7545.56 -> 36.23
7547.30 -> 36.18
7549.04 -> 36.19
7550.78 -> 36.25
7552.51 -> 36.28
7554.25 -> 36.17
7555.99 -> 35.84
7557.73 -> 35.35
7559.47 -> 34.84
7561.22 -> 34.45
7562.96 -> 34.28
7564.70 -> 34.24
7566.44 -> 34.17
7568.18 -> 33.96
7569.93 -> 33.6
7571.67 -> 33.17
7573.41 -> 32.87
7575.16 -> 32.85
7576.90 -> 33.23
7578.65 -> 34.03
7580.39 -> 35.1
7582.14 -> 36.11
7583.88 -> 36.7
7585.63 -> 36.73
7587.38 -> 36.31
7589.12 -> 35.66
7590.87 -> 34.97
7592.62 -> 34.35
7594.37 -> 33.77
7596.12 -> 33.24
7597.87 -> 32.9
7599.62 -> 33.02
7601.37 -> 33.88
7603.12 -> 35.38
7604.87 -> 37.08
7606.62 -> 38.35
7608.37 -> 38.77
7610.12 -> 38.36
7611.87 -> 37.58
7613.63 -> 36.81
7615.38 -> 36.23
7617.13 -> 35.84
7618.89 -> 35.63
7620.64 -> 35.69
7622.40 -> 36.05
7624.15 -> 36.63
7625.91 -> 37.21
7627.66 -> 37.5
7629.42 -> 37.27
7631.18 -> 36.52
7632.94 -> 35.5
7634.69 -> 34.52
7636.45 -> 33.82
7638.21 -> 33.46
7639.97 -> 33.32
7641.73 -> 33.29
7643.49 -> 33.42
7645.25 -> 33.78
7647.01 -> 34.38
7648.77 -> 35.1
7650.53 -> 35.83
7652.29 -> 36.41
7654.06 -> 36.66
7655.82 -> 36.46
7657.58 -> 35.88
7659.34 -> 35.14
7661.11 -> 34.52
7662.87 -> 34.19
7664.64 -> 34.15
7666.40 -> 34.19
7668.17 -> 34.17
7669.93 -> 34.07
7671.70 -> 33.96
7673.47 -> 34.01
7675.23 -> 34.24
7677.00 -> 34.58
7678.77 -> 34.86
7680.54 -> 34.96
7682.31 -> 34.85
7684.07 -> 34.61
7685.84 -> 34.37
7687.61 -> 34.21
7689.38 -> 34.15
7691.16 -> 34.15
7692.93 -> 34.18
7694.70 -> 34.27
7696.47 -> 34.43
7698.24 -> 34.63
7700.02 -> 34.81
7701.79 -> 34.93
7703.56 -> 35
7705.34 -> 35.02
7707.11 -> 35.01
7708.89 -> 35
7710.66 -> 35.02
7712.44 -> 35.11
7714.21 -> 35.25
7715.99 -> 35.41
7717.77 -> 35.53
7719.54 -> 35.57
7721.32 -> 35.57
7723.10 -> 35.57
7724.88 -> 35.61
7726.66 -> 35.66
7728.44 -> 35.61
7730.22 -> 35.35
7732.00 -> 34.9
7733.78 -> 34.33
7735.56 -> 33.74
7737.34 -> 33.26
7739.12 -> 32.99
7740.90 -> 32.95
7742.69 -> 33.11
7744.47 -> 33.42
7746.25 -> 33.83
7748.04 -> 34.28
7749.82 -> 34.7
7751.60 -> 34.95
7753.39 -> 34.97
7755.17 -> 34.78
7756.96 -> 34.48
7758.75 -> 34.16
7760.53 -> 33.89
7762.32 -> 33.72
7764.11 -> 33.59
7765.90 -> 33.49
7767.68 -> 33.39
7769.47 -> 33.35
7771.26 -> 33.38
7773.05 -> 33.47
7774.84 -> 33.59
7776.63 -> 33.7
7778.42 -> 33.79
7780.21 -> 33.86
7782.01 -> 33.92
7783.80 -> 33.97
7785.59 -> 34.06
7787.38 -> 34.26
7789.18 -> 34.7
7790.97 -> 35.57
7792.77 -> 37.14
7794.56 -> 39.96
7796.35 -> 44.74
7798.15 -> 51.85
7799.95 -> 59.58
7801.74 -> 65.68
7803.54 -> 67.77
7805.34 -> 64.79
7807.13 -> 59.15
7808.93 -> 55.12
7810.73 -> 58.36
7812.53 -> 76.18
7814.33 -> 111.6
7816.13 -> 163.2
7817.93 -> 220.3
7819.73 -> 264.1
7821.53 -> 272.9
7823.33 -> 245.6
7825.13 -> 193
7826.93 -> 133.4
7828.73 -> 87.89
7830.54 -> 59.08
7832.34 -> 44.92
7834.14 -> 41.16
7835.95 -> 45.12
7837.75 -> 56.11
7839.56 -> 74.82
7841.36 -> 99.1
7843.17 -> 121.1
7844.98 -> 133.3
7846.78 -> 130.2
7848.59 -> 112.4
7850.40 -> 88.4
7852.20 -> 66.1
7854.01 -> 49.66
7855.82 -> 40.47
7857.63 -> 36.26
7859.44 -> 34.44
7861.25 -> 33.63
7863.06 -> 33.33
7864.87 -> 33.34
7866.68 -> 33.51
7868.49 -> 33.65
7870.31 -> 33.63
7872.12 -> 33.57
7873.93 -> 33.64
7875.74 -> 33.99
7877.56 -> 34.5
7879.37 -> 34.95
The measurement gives 2.50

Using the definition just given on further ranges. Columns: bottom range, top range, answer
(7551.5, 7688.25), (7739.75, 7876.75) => 1.93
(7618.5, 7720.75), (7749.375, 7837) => 2.05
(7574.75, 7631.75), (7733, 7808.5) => 1.12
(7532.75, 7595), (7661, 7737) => 1.02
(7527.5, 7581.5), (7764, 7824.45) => 2.28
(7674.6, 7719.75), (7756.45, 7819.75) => 1.66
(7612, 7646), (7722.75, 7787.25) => 0.99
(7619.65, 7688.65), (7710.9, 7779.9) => 1.01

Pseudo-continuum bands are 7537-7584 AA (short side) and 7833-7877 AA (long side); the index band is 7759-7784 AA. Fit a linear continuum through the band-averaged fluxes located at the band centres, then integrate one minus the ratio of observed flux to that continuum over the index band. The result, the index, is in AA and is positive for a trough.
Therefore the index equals 9.0 AA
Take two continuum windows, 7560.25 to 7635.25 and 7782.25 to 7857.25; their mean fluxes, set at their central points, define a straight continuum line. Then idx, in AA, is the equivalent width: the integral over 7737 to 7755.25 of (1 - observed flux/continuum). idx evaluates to 9.6 AA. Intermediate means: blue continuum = 35.4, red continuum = 89.6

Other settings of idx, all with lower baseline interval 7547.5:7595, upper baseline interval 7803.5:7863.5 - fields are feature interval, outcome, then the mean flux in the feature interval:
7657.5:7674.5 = 7.0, 34.4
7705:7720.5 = 7.7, 35.2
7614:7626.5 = 2.9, 36.2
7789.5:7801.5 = 6.0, 45.5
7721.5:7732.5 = 5.7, 35.5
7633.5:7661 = 9.7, 34.8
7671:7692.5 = 9.6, 34.4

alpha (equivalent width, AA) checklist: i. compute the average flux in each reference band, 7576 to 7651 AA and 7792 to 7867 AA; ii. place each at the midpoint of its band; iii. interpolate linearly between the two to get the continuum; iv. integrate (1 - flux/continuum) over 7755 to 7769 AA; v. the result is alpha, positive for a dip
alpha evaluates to 7.5 AA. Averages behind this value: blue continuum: 35.4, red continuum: 89.5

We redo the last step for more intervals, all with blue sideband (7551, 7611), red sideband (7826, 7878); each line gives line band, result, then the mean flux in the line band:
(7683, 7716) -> 8.5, 34.7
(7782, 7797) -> 5.2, 36.5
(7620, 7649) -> 3.7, 35.1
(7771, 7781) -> 3.8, 33.7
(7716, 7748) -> 9.9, 34.5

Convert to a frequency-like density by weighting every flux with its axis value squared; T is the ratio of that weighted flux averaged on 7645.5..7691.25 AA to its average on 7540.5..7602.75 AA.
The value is 1.0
